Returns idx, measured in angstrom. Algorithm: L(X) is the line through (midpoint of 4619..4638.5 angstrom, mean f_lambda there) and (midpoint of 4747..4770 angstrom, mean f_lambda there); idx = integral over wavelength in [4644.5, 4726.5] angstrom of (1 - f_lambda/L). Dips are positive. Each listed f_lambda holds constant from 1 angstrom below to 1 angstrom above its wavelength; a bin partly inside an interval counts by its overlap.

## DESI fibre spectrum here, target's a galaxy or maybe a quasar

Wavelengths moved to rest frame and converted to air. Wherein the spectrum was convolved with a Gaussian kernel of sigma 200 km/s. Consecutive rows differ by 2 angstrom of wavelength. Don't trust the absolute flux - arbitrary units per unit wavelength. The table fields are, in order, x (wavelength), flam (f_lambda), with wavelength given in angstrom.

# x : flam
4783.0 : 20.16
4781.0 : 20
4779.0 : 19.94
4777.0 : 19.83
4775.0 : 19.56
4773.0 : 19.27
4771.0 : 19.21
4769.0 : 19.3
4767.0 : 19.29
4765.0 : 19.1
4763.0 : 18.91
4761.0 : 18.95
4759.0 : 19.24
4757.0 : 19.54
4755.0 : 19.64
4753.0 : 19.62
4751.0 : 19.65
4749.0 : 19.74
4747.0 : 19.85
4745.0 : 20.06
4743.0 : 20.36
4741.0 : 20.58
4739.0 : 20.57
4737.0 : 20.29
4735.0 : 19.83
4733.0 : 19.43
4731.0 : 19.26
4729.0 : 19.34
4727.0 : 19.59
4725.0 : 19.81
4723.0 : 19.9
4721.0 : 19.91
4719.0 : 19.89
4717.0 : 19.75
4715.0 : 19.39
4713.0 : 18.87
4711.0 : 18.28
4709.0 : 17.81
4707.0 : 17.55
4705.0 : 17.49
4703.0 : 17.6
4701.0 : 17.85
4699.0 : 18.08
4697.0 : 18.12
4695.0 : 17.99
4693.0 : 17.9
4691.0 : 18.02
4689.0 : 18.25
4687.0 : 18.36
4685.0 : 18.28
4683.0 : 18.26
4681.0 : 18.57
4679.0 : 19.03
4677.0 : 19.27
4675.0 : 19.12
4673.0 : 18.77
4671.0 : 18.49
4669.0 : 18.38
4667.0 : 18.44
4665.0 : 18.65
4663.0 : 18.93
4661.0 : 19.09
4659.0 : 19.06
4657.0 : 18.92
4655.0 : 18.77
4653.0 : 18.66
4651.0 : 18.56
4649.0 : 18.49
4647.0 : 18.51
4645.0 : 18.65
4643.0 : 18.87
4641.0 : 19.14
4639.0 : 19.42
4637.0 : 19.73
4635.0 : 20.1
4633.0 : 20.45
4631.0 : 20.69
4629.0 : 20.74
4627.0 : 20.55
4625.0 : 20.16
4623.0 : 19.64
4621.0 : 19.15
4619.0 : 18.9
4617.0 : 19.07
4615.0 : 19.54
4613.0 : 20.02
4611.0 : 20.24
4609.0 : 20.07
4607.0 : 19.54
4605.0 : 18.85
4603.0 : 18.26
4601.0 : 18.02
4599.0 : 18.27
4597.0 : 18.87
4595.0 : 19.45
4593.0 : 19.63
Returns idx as 4.7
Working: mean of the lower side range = 20.1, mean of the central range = 18.6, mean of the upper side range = 19.4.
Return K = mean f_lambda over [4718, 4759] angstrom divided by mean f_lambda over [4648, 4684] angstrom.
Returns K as 1.1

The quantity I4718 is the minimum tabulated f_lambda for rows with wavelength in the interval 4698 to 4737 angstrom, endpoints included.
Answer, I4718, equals 17.49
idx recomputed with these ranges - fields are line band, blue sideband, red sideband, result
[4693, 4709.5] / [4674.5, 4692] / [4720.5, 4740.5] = 1.05 angstrom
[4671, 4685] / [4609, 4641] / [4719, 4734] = 0.69 angstrom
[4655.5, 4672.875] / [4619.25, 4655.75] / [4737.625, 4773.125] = 0.66 angstrom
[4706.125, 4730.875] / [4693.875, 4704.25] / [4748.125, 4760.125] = -0.91 angstrom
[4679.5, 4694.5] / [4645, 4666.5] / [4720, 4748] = 0.75 angstrom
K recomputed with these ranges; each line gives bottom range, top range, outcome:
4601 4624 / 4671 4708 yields 0.94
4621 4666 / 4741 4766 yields 1.01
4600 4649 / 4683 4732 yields 0.96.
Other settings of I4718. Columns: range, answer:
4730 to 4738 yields 19.26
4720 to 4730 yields 19.34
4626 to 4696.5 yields 17.9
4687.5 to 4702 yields 17.85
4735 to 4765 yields 18.91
